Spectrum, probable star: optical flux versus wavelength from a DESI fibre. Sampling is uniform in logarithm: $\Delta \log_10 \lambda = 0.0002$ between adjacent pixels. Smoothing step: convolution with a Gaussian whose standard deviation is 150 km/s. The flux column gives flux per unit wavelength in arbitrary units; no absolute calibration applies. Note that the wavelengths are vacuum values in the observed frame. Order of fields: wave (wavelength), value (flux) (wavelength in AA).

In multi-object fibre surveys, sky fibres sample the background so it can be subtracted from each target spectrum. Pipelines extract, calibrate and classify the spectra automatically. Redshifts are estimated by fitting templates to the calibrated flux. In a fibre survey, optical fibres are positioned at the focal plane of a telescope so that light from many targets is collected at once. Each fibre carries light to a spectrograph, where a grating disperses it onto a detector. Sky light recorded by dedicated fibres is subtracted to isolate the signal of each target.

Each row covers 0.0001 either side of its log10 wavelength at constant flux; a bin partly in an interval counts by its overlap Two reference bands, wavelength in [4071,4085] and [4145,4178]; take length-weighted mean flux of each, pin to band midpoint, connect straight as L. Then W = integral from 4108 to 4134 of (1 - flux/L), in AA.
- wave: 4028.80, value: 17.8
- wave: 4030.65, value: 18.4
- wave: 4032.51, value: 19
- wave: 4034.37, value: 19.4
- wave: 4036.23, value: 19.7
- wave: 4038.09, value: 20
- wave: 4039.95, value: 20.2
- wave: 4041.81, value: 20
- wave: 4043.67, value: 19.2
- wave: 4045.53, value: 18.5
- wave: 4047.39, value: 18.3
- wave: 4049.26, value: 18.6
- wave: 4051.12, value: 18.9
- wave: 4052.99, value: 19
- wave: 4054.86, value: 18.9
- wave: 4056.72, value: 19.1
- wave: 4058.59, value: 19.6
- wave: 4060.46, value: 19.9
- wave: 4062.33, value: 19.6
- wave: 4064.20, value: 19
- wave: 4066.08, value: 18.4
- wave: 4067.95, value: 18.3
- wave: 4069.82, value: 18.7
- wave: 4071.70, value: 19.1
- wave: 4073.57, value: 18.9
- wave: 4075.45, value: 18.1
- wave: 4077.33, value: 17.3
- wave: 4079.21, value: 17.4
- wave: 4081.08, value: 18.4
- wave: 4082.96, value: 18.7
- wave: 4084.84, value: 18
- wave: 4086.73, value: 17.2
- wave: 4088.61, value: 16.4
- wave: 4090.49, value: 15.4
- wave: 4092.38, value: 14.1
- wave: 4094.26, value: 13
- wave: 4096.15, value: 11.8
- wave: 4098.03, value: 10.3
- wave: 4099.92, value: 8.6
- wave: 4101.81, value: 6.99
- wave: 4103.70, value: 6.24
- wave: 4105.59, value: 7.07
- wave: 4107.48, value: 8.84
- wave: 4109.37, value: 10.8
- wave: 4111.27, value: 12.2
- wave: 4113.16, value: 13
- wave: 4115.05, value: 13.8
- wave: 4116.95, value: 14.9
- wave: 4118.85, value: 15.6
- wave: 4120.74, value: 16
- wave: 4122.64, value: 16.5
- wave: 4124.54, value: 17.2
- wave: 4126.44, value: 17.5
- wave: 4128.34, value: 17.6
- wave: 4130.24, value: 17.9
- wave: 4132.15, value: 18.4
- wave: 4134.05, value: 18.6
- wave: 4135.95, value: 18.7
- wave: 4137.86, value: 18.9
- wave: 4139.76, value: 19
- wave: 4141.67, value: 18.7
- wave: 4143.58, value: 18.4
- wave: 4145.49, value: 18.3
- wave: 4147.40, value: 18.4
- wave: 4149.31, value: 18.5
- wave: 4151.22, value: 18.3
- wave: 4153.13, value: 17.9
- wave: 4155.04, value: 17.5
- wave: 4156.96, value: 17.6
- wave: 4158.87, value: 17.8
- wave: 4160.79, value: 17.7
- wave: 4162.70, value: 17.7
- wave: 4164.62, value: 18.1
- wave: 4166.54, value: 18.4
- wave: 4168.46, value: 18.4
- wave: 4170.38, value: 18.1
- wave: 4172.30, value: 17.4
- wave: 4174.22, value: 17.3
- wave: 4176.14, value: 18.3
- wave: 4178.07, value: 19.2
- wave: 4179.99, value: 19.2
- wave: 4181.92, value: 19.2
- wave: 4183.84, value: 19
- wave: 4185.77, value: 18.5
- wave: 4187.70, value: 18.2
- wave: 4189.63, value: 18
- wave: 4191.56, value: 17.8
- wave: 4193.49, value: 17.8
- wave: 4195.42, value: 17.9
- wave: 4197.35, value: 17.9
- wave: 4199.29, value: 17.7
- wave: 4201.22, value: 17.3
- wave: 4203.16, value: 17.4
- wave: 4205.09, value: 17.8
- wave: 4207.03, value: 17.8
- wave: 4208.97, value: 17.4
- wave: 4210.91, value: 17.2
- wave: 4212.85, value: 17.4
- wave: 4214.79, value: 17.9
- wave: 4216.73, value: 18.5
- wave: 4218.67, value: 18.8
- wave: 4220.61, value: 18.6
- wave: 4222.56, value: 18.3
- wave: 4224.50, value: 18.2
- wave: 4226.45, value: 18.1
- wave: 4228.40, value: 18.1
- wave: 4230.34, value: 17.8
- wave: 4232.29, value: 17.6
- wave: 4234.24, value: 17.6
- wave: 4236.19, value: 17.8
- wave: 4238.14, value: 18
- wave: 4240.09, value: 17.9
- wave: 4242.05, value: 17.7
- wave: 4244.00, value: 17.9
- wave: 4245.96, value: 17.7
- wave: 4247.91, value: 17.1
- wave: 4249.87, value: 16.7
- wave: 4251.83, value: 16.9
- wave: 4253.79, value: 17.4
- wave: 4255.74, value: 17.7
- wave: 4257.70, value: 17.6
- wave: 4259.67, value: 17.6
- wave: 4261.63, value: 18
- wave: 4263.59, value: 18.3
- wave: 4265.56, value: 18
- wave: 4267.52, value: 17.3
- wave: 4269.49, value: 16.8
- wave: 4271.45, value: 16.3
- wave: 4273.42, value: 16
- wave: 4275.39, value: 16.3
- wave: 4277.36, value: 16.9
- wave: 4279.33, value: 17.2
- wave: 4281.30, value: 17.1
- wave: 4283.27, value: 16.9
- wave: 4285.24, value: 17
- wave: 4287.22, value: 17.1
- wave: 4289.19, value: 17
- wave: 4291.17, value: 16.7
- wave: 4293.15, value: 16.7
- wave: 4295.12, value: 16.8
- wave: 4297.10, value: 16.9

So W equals 3.8 AA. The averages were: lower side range 18.2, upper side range 18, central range 15.5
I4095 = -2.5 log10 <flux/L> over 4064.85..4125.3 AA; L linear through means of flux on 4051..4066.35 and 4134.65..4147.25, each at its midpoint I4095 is 0.28 mag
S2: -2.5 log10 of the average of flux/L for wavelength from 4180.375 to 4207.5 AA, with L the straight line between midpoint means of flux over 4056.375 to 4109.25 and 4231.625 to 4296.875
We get -0.10 mag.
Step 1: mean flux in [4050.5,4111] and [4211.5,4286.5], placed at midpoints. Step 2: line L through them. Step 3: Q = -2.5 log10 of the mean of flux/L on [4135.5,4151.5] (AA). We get -0.14 mag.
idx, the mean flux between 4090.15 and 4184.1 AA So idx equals 16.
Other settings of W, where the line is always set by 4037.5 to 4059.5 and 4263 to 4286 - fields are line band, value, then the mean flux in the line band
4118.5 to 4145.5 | 0.8 AA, 17.9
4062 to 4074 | 0.1 AA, 18.8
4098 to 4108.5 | 6.1 AA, 7.83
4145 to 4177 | 0.2 AA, 18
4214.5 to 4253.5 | -1.0 AA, 17.8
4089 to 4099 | 3.0 AA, 13.1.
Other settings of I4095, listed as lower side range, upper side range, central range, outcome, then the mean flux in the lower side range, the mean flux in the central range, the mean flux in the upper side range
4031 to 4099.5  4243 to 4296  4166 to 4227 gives -0.04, 17.9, 18.1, 17.1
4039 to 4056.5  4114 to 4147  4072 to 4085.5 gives 0.02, 19.1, 18.2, 17.4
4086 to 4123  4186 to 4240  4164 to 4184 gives -0.16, 12.3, 18.4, 17.9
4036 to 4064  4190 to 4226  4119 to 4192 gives 0.02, 19.3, 18.1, 17.9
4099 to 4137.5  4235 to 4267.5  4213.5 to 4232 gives -0.09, 13.9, 18.2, 17.6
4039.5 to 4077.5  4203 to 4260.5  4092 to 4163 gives 0.20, 18.9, 15.3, 17.8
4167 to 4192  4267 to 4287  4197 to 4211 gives 0.02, 18.4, 17.6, 16.8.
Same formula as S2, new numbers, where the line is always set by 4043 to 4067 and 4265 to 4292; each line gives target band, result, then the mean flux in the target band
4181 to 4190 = -0.051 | 18.6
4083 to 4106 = 0.438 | 12.5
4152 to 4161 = 0.020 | 17.7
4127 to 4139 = -0.005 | 18.3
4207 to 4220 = -0.024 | 17.9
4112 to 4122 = 0.246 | 14.7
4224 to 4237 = -0.033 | 17.9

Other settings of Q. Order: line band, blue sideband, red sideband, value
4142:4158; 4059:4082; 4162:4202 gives 0.01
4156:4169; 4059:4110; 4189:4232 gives -0.07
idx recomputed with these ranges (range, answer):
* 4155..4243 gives 18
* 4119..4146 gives 17.9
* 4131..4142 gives 18.7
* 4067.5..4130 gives 14.7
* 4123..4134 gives 17.7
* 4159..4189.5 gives 18.3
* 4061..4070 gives 18.9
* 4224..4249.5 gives 17.8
